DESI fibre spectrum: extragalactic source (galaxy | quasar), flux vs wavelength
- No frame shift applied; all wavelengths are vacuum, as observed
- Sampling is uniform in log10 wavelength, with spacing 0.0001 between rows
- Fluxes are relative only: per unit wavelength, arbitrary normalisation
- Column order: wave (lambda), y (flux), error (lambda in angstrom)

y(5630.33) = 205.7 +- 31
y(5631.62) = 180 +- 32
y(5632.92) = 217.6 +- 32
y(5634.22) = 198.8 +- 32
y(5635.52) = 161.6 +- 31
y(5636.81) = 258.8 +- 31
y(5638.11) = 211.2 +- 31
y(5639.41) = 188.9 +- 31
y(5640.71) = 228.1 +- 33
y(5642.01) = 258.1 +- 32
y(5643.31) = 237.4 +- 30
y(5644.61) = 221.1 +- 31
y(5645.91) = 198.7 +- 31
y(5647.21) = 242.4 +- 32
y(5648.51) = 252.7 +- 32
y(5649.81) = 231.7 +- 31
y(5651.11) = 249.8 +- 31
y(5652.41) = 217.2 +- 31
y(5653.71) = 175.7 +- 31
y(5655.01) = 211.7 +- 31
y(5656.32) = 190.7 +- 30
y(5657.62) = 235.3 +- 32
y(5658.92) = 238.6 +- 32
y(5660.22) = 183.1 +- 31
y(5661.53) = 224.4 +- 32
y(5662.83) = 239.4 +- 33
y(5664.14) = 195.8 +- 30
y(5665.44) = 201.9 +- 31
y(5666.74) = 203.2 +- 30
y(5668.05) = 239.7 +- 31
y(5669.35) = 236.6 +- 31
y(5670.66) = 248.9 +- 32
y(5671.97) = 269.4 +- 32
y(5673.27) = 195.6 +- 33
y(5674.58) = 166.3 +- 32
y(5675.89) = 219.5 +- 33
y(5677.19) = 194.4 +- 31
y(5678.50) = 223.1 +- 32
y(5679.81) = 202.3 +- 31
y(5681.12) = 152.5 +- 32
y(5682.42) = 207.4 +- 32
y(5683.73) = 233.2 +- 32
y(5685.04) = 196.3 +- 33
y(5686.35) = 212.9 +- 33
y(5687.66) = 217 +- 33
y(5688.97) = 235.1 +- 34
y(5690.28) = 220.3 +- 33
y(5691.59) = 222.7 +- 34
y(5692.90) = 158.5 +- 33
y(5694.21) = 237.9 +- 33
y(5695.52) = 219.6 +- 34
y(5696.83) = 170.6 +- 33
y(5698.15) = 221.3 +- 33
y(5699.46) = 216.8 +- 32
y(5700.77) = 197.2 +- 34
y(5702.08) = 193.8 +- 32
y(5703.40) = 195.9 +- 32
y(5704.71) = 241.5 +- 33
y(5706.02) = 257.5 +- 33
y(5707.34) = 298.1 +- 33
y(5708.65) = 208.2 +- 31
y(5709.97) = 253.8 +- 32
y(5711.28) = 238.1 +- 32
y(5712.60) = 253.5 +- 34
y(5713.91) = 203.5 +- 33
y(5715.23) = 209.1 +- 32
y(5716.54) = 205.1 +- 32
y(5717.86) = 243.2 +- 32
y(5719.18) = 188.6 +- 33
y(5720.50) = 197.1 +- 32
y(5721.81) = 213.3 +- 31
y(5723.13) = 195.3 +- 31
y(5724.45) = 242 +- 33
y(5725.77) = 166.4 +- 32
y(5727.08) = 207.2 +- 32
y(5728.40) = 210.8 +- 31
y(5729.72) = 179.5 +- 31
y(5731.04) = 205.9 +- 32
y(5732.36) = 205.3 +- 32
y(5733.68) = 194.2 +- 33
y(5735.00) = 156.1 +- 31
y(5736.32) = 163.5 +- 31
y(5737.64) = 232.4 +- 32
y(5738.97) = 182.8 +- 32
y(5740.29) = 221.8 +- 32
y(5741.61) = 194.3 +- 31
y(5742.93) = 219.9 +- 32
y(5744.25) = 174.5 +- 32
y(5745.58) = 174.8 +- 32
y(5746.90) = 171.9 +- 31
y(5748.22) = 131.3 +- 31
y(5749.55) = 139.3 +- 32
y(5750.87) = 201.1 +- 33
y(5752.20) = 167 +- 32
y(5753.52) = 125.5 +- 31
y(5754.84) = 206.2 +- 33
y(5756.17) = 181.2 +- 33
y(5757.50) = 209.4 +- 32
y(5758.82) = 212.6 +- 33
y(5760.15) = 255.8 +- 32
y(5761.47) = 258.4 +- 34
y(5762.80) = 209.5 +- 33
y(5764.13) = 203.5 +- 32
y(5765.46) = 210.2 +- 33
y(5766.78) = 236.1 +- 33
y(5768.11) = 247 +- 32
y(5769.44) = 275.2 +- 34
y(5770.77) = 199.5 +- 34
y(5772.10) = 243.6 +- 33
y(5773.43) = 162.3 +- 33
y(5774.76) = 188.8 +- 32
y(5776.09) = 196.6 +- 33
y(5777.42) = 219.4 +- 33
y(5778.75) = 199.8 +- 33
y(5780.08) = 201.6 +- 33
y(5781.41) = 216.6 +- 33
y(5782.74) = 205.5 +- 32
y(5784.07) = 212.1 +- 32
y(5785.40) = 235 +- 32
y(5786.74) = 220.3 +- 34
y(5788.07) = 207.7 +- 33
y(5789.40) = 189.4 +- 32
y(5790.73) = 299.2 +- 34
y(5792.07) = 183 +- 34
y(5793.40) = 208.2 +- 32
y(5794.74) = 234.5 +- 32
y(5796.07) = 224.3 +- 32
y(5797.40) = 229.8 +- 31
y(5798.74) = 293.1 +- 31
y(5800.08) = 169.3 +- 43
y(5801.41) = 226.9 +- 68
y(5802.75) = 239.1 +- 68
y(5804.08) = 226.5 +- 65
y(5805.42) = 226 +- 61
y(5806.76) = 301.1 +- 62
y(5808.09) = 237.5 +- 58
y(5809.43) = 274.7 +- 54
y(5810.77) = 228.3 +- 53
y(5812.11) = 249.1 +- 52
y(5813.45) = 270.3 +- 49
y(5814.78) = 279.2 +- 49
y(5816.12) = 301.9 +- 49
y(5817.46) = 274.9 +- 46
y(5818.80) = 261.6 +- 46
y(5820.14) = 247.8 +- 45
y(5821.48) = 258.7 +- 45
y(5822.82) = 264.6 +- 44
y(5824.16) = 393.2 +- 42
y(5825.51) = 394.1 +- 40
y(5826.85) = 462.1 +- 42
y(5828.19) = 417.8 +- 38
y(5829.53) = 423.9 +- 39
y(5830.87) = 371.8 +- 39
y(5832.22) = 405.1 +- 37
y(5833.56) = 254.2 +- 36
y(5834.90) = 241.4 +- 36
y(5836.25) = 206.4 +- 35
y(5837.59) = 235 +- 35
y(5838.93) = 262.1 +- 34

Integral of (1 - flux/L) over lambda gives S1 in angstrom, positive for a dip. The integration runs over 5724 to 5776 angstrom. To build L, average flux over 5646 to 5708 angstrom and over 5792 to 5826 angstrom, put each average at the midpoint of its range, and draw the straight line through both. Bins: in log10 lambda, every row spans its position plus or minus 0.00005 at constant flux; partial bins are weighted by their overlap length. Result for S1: 8.9 angstrom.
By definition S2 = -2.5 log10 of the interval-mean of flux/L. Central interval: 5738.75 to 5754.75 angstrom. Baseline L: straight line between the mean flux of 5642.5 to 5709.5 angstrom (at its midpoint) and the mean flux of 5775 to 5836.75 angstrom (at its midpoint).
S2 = 0.34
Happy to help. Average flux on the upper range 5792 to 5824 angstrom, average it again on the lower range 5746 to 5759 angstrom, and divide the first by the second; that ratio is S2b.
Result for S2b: 1.44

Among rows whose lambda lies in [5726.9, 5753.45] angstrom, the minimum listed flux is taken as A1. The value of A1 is 131.3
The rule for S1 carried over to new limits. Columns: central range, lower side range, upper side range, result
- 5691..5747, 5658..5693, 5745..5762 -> -2.68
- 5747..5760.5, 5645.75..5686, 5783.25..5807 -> 2.60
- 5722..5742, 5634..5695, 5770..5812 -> 2.02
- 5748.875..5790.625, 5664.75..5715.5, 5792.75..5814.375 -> 4.43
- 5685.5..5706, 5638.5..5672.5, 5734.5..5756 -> -0.85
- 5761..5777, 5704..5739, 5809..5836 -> 2.52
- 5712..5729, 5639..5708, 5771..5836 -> 1.63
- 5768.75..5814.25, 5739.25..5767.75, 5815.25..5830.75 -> 7.61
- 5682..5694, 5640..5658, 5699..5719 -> 0.72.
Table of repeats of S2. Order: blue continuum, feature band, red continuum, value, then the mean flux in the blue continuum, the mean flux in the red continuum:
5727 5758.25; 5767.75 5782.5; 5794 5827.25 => 0.06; 185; 269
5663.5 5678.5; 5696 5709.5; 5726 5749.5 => -0.09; 216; 188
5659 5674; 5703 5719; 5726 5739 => -0.15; 222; 193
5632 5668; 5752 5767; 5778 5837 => 0.21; 218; 265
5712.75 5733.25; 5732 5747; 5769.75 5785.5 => 0.08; 206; 207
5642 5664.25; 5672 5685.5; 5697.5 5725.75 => 0.10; 222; 221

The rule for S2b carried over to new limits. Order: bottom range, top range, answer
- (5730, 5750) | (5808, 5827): 1.57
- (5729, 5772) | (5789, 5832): 1.40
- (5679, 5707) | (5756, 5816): 1.08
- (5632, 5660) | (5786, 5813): 1.07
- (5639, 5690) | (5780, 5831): 1.22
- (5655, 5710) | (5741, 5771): 0.93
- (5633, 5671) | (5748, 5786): 0.94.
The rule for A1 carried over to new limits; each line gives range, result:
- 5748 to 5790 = 125.5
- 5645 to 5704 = 152.5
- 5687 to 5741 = 156.1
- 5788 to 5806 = 169.3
